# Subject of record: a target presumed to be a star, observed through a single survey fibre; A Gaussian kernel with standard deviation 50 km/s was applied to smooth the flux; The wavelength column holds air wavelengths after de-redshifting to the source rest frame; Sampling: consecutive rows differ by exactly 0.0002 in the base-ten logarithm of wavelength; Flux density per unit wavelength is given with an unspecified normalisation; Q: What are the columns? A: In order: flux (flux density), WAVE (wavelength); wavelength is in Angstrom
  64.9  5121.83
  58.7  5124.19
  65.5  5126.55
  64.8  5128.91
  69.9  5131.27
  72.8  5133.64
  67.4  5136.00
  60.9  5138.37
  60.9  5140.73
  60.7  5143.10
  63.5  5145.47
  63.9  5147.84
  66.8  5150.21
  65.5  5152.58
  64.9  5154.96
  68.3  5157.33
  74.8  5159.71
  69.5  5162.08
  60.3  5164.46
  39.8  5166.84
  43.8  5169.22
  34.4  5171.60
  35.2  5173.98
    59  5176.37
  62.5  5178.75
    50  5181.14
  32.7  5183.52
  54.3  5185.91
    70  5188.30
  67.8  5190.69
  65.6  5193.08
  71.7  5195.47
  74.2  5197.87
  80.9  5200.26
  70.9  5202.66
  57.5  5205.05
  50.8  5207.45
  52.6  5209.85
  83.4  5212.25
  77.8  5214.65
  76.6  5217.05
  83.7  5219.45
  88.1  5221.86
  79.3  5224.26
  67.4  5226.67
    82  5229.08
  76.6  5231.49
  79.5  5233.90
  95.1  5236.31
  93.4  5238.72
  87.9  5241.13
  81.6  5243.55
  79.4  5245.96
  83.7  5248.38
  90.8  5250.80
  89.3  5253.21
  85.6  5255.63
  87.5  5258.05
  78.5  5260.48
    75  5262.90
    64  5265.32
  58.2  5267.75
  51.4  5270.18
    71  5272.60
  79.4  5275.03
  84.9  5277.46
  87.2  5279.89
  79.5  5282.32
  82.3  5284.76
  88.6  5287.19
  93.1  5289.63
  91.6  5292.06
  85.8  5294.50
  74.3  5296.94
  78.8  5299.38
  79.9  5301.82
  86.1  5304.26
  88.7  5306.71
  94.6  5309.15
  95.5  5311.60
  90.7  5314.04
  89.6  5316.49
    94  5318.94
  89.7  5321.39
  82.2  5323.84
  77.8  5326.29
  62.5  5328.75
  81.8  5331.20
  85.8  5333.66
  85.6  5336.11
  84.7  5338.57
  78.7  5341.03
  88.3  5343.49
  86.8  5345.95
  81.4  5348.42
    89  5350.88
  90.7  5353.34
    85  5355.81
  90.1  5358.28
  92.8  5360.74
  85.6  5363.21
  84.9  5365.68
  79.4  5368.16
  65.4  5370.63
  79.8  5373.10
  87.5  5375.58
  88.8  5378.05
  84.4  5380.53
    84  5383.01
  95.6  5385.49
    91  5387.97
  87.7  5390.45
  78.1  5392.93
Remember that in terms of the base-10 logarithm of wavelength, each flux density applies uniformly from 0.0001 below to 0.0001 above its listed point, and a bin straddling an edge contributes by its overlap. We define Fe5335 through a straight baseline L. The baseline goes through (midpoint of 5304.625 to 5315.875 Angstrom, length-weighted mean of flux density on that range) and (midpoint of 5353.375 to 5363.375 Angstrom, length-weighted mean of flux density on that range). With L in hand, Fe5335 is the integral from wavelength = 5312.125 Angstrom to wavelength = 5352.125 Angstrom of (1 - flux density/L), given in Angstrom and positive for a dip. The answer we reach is 2.6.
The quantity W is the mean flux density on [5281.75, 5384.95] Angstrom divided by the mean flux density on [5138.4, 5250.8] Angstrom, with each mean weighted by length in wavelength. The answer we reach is 1.25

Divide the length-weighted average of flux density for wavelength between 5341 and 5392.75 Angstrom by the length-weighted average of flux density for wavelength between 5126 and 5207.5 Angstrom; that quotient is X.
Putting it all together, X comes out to 1.4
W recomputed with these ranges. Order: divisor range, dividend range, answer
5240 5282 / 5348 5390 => 1.09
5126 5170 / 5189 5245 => 1.19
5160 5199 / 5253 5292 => 1.40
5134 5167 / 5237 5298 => 1.26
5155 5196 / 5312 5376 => 1.49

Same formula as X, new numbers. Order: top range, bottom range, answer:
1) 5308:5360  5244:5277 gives 1.12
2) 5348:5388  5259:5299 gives 1.10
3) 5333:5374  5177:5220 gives 1.29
